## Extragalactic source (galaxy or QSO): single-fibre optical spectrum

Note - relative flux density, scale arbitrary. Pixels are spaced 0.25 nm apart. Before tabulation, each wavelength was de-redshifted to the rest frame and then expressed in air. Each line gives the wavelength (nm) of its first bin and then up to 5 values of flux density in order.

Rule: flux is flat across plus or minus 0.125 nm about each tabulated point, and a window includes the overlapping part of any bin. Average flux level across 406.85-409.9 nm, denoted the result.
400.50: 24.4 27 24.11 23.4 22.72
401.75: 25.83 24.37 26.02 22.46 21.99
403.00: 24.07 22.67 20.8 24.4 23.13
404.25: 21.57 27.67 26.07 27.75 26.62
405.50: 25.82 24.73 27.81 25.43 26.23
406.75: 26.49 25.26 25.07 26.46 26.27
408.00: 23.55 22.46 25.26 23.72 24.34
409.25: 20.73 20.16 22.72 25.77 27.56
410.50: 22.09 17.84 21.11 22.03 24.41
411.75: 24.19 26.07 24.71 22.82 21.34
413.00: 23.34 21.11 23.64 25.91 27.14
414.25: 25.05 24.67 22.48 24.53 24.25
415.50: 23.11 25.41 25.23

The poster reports 23.9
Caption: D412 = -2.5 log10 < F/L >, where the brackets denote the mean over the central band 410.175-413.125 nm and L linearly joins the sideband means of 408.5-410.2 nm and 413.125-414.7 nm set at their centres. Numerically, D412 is 0.04 mag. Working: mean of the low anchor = 23.3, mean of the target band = 23.1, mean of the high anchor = 24.5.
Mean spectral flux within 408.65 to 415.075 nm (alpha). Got 23.4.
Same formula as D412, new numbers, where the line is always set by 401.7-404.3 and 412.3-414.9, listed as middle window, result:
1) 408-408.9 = -0.01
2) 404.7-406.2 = -0.13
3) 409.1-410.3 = 0.02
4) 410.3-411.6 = 0.09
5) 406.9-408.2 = -0.07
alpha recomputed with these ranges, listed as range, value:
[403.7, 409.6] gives 24.9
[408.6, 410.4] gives 23.6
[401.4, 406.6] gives 24.7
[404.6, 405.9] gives 26.3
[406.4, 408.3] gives 25.3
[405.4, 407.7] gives 25.9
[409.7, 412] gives 23.3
